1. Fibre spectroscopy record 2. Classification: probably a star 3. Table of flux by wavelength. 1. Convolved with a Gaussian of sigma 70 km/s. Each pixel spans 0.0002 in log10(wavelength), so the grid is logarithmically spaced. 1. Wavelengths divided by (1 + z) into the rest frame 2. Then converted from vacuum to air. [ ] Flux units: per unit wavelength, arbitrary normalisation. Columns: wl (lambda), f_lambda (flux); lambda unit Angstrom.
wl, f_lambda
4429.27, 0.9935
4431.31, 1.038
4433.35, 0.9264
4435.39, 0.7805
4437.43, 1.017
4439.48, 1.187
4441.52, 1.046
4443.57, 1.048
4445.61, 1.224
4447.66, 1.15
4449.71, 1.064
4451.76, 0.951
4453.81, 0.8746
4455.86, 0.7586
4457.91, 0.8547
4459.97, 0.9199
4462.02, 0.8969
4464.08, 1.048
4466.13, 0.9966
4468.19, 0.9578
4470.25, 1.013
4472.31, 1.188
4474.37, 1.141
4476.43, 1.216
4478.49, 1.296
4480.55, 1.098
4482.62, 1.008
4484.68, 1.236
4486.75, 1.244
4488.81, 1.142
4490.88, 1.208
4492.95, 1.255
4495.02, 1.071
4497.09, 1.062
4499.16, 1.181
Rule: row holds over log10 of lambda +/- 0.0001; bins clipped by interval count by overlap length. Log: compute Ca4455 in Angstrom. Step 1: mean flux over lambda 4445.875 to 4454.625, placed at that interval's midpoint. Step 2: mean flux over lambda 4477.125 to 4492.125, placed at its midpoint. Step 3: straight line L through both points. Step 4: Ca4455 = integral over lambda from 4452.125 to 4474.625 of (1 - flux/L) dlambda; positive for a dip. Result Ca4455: 2.6 Angstrom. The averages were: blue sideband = 1.03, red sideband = 1.18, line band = 0.962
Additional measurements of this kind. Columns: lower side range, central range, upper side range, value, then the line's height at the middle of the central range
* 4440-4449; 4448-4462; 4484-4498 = 2.7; 1.13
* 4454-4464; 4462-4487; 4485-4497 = -2.1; 1.02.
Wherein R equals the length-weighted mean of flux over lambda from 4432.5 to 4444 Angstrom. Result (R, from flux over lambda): 1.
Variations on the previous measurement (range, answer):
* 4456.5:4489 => 1.07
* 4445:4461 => 0.968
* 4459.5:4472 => 0.987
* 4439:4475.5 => 1.02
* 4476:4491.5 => 1.18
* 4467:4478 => 1.11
